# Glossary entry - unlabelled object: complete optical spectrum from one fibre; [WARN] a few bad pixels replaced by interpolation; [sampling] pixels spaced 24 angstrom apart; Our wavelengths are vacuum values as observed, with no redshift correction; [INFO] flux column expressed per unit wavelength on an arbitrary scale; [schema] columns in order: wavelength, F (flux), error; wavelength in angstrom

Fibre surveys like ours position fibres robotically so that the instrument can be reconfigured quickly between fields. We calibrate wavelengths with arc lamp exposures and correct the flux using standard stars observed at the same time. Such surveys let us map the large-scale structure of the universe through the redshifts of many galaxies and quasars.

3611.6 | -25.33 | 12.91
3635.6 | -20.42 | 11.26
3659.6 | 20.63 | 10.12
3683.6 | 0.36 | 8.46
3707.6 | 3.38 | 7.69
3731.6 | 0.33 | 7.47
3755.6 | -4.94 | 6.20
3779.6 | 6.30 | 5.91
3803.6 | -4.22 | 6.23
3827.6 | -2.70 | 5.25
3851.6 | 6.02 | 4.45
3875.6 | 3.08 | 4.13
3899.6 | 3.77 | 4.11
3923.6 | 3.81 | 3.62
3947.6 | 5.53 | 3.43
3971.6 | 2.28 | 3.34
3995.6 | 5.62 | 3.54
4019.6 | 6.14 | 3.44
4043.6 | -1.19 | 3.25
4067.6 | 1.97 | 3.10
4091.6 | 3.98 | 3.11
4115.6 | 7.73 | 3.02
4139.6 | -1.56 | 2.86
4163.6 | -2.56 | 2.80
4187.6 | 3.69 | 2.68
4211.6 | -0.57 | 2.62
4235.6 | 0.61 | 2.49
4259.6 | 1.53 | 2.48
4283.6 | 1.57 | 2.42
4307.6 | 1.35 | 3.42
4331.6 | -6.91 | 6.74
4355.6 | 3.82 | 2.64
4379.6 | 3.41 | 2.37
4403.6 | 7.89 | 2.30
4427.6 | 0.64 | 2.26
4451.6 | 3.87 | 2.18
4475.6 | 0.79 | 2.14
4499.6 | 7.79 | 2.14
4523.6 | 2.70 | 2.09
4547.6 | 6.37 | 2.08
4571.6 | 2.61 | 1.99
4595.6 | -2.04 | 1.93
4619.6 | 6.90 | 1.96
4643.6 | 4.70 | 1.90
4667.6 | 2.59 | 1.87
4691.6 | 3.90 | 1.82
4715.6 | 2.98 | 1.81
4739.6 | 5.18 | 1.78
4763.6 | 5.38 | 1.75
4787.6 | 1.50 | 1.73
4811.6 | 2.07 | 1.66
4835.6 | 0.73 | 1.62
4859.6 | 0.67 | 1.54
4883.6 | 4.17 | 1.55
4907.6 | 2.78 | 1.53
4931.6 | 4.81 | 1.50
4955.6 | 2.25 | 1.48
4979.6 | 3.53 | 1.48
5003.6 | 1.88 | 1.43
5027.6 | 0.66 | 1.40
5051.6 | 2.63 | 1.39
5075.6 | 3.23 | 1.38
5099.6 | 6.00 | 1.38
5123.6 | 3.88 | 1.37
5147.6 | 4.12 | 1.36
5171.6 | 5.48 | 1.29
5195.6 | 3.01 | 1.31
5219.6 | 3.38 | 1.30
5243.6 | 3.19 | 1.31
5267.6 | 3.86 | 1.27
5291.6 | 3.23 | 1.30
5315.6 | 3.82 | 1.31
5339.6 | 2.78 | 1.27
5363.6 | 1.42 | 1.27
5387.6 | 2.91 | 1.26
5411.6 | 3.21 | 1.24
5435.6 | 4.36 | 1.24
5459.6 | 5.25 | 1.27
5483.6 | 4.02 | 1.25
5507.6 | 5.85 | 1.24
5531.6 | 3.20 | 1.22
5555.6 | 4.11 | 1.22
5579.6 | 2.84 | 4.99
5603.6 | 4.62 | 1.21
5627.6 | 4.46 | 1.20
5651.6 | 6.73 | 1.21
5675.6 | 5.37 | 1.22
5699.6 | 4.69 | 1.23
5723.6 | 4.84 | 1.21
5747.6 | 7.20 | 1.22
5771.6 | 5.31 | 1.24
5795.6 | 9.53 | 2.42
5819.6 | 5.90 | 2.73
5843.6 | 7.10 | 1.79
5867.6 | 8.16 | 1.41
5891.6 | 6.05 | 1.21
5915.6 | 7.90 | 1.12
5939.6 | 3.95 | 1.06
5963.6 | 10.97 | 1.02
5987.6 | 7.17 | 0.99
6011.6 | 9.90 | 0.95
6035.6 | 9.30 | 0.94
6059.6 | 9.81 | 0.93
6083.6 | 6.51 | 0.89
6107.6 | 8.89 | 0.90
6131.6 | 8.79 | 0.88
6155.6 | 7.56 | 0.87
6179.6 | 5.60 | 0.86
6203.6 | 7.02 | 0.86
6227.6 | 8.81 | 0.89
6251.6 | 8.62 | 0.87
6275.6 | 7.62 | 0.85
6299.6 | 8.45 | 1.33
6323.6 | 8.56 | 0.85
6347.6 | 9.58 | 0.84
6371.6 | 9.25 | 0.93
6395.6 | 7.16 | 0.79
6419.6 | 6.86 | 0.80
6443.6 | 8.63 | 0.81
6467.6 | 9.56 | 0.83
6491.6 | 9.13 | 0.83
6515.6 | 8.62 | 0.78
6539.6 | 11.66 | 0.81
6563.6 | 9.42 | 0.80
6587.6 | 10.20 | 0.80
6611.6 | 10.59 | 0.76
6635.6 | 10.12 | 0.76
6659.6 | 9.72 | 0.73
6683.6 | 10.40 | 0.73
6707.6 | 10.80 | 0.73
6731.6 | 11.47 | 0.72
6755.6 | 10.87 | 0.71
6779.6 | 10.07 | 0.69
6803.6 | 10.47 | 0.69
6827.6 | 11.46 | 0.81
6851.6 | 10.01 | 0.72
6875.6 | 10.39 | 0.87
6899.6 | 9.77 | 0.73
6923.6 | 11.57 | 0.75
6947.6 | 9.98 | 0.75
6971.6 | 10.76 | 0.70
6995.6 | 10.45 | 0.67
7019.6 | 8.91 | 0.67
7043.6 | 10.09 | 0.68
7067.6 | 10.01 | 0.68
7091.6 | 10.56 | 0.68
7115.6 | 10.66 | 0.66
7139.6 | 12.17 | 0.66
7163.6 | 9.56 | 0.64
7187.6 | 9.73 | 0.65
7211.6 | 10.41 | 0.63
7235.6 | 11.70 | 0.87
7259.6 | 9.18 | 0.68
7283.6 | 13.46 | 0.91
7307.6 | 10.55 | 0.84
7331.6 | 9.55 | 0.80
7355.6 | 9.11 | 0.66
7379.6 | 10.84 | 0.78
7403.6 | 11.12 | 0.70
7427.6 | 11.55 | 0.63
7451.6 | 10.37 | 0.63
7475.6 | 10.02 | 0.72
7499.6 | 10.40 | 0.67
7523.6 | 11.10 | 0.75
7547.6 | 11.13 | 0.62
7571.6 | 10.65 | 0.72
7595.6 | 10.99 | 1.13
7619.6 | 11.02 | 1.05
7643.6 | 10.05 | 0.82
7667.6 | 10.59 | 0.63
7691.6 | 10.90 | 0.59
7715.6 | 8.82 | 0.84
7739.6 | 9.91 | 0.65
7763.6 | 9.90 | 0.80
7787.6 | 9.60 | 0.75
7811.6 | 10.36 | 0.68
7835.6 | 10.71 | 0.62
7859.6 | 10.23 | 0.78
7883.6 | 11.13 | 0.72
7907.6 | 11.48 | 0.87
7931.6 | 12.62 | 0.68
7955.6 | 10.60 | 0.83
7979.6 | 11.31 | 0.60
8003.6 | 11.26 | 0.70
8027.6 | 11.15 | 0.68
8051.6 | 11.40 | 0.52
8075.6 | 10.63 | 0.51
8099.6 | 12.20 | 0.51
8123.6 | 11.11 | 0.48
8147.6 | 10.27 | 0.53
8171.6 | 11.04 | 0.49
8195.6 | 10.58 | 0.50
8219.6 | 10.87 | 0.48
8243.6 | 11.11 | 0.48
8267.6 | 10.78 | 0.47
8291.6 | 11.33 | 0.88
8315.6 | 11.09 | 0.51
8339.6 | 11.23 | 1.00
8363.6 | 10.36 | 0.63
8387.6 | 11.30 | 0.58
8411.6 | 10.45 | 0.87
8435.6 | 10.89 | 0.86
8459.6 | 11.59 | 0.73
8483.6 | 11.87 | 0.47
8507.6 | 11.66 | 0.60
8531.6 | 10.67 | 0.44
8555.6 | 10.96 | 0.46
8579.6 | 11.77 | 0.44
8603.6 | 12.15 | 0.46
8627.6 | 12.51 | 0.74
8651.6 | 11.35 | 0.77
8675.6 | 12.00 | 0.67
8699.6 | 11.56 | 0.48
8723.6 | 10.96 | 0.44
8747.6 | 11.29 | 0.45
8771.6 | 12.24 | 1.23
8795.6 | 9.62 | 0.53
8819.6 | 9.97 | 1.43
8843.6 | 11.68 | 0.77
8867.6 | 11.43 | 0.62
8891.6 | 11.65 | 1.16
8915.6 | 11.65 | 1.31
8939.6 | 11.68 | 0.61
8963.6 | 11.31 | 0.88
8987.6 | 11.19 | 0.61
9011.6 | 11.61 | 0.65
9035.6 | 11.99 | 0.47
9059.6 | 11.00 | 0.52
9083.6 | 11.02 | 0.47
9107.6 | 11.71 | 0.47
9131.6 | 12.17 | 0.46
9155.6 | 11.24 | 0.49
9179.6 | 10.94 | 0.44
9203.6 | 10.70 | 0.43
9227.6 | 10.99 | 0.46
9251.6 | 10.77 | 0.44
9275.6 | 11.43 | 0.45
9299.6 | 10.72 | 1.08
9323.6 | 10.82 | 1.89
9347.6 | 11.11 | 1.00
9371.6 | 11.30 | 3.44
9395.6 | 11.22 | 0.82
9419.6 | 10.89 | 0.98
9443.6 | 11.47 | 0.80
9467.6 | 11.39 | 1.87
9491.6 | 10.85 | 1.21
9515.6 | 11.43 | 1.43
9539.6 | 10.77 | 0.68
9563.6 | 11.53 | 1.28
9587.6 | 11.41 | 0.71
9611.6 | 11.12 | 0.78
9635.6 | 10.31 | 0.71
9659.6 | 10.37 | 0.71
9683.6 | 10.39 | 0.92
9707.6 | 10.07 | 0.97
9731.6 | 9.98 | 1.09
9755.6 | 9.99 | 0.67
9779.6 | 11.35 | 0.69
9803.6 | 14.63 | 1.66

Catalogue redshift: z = 0.495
